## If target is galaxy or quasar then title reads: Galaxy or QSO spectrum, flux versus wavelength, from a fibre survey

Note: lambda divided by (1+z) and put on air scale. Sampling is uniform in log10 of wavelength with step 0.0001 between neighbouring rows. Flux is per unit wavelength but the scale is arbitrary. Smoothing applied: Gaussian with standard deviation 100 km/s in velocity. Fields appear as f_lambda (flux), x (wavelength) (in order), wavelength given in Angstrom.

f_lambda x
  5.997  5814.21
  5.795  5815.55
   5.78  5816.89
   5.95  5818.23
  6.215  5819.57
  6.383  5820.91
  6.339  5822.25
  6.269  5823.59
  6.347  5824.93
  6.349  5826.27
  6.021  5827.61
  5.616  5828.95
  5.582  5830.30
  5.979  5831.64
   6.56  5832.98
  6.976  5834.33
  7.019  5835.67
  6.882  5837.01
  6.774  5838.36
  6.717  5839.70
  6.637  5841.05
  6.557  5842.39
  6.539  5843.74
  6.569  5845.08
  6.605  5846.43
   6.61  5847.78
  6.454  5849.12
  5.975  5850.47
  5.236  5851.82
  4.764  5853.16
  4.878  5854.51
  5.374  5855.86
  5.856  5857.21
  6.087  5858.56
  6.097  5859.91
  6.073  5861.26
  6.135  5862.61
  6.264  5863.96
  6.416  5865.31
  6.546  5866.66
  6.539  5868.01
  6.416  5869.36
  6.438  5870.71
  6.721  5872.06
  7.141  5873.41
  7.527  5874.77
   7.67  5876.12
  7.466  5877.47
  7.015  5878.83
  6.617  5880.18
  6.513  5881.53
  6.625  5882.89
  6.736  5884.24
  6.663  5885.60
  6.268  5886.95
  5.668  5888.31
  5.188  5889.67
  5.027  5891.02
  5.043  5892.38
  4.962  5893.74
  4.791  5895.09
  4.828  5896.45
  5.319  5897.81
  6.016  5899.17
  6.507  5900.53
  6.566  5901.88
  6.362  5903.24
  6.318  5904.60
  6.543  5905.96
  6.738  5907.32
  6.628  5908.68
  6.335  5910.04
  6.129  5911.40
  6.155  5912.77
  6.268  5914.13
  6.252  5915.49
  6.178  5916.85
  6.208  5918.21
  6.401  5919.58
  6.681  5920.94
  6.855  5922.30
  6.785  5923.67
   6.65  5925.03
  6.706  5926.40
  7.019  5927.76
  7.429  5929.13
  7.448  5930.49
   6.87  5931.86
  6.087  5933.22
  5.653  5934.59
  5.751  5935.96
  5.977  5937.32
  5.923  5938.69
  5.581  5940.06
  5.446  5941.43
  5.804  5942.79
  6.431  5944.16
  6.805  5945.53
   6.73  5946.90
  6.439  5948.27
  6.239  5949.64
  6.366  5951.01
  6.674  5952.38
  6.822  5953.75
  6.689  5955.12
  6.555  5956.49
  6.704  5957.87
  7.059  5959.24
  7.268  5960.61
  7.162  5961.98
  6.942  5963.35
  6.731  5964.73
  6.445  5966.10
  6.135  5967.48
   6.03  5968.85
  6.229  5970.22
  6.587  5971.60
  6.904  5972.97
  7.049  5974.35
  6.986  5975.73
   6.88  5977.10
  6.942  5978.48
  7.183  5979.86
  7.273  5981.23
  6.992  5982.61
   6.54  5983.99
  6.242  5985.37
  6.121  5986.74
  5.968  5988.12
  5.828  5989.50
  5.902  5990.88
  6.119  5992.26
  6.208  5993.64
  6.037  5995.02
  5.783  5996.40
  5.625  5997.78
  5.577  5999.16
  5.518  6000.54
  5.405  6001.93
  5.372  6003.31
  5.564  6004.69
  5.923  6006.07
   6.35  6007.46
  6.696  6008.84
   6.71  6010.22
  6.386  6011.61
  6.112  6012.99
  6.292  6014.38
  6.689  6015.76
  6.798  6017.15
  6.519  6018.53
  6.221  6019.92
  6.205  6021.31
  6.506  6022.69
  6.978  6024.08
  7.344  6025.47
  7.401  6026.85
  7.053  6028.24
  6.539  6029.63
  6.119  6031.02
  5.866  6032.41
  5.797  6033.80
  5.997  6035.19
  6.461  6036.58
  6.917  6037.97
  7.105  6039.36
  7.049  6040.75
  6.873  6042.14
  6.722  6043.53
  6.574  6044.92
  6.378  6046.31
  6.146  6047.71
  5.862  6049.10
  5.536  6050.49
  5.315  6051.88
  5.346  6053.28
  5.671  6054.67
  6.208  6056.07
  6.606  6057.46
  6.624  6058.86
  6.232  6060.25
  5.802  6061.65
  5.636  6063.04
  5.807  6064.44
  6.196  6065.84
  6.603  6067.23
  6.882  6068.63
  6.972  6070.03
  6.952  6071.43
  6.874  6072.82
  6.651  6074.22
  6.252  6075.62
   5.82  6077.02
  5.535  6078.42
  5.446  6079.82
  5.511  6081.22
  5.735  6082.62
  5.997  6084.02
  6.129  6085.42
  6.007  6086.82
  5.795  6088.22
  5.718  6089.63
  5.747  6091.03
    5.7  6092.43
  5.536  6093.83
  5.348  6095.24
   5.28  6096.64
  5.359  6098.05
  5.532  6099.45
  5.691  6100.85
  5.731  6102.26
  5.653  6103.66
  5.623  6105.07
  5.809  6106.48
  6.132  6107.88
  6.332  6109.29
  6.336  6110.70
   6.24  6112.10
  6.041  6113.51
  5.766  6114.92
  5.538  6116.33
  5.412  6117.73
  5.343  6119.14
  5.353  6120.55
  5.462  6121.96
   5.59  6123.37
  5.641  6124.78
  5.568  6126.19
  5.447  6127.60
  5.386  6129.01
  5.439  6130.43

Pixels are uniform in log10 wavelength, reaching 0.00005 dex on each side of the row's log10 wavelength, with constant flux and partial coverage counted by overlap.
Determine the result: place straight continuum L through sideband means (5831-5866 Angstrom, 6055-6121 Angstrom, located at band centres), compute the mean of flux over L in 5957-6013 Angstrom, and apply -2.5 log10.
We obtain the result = -0.054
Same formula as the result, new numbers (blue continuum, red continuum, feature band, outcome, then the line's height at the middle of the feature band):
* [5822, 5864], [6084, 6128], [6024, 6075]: -0.10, 5.81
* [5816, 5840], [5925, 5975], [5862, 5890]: -0.04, 6.39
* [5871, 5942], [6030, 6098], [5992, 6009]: 0.07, 6.19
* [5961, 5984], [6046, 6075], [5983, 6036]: 0.05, 6.54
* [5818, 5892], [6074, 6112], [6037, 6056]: -0.07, 5.89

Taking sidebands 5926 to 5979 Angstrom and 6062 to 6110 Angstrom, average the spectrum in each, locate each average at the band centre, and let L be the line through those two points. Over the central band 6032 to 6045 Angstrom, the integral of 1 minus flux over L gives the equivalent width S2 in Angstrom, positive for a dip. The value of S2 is -0.8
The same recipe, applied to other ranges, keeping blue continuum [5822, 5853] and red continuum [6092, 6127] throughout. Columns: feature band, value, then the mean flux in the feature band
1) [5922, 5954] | -1.70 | 6.43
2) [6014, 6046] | -4.00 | 6.61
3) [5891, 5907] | 1.18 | 5.74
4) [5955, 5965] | -1.42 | 6.9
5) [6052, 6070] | -1.06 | 6.14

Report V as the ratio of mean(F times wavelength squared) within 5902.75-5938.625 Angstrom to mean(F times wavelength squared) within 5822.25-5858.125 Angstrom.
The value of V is 1.07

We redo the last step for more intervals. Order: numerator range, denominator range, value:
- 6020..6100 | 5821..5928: 1.05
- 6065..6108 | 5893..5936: 1.00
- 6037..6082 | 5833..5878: 1.04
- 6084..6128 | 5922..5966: 0.92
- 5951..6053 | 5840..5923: 1.07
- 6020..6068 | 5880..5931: 1.06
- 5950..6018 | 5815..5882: 1.06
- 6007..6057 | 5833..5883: 1.05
